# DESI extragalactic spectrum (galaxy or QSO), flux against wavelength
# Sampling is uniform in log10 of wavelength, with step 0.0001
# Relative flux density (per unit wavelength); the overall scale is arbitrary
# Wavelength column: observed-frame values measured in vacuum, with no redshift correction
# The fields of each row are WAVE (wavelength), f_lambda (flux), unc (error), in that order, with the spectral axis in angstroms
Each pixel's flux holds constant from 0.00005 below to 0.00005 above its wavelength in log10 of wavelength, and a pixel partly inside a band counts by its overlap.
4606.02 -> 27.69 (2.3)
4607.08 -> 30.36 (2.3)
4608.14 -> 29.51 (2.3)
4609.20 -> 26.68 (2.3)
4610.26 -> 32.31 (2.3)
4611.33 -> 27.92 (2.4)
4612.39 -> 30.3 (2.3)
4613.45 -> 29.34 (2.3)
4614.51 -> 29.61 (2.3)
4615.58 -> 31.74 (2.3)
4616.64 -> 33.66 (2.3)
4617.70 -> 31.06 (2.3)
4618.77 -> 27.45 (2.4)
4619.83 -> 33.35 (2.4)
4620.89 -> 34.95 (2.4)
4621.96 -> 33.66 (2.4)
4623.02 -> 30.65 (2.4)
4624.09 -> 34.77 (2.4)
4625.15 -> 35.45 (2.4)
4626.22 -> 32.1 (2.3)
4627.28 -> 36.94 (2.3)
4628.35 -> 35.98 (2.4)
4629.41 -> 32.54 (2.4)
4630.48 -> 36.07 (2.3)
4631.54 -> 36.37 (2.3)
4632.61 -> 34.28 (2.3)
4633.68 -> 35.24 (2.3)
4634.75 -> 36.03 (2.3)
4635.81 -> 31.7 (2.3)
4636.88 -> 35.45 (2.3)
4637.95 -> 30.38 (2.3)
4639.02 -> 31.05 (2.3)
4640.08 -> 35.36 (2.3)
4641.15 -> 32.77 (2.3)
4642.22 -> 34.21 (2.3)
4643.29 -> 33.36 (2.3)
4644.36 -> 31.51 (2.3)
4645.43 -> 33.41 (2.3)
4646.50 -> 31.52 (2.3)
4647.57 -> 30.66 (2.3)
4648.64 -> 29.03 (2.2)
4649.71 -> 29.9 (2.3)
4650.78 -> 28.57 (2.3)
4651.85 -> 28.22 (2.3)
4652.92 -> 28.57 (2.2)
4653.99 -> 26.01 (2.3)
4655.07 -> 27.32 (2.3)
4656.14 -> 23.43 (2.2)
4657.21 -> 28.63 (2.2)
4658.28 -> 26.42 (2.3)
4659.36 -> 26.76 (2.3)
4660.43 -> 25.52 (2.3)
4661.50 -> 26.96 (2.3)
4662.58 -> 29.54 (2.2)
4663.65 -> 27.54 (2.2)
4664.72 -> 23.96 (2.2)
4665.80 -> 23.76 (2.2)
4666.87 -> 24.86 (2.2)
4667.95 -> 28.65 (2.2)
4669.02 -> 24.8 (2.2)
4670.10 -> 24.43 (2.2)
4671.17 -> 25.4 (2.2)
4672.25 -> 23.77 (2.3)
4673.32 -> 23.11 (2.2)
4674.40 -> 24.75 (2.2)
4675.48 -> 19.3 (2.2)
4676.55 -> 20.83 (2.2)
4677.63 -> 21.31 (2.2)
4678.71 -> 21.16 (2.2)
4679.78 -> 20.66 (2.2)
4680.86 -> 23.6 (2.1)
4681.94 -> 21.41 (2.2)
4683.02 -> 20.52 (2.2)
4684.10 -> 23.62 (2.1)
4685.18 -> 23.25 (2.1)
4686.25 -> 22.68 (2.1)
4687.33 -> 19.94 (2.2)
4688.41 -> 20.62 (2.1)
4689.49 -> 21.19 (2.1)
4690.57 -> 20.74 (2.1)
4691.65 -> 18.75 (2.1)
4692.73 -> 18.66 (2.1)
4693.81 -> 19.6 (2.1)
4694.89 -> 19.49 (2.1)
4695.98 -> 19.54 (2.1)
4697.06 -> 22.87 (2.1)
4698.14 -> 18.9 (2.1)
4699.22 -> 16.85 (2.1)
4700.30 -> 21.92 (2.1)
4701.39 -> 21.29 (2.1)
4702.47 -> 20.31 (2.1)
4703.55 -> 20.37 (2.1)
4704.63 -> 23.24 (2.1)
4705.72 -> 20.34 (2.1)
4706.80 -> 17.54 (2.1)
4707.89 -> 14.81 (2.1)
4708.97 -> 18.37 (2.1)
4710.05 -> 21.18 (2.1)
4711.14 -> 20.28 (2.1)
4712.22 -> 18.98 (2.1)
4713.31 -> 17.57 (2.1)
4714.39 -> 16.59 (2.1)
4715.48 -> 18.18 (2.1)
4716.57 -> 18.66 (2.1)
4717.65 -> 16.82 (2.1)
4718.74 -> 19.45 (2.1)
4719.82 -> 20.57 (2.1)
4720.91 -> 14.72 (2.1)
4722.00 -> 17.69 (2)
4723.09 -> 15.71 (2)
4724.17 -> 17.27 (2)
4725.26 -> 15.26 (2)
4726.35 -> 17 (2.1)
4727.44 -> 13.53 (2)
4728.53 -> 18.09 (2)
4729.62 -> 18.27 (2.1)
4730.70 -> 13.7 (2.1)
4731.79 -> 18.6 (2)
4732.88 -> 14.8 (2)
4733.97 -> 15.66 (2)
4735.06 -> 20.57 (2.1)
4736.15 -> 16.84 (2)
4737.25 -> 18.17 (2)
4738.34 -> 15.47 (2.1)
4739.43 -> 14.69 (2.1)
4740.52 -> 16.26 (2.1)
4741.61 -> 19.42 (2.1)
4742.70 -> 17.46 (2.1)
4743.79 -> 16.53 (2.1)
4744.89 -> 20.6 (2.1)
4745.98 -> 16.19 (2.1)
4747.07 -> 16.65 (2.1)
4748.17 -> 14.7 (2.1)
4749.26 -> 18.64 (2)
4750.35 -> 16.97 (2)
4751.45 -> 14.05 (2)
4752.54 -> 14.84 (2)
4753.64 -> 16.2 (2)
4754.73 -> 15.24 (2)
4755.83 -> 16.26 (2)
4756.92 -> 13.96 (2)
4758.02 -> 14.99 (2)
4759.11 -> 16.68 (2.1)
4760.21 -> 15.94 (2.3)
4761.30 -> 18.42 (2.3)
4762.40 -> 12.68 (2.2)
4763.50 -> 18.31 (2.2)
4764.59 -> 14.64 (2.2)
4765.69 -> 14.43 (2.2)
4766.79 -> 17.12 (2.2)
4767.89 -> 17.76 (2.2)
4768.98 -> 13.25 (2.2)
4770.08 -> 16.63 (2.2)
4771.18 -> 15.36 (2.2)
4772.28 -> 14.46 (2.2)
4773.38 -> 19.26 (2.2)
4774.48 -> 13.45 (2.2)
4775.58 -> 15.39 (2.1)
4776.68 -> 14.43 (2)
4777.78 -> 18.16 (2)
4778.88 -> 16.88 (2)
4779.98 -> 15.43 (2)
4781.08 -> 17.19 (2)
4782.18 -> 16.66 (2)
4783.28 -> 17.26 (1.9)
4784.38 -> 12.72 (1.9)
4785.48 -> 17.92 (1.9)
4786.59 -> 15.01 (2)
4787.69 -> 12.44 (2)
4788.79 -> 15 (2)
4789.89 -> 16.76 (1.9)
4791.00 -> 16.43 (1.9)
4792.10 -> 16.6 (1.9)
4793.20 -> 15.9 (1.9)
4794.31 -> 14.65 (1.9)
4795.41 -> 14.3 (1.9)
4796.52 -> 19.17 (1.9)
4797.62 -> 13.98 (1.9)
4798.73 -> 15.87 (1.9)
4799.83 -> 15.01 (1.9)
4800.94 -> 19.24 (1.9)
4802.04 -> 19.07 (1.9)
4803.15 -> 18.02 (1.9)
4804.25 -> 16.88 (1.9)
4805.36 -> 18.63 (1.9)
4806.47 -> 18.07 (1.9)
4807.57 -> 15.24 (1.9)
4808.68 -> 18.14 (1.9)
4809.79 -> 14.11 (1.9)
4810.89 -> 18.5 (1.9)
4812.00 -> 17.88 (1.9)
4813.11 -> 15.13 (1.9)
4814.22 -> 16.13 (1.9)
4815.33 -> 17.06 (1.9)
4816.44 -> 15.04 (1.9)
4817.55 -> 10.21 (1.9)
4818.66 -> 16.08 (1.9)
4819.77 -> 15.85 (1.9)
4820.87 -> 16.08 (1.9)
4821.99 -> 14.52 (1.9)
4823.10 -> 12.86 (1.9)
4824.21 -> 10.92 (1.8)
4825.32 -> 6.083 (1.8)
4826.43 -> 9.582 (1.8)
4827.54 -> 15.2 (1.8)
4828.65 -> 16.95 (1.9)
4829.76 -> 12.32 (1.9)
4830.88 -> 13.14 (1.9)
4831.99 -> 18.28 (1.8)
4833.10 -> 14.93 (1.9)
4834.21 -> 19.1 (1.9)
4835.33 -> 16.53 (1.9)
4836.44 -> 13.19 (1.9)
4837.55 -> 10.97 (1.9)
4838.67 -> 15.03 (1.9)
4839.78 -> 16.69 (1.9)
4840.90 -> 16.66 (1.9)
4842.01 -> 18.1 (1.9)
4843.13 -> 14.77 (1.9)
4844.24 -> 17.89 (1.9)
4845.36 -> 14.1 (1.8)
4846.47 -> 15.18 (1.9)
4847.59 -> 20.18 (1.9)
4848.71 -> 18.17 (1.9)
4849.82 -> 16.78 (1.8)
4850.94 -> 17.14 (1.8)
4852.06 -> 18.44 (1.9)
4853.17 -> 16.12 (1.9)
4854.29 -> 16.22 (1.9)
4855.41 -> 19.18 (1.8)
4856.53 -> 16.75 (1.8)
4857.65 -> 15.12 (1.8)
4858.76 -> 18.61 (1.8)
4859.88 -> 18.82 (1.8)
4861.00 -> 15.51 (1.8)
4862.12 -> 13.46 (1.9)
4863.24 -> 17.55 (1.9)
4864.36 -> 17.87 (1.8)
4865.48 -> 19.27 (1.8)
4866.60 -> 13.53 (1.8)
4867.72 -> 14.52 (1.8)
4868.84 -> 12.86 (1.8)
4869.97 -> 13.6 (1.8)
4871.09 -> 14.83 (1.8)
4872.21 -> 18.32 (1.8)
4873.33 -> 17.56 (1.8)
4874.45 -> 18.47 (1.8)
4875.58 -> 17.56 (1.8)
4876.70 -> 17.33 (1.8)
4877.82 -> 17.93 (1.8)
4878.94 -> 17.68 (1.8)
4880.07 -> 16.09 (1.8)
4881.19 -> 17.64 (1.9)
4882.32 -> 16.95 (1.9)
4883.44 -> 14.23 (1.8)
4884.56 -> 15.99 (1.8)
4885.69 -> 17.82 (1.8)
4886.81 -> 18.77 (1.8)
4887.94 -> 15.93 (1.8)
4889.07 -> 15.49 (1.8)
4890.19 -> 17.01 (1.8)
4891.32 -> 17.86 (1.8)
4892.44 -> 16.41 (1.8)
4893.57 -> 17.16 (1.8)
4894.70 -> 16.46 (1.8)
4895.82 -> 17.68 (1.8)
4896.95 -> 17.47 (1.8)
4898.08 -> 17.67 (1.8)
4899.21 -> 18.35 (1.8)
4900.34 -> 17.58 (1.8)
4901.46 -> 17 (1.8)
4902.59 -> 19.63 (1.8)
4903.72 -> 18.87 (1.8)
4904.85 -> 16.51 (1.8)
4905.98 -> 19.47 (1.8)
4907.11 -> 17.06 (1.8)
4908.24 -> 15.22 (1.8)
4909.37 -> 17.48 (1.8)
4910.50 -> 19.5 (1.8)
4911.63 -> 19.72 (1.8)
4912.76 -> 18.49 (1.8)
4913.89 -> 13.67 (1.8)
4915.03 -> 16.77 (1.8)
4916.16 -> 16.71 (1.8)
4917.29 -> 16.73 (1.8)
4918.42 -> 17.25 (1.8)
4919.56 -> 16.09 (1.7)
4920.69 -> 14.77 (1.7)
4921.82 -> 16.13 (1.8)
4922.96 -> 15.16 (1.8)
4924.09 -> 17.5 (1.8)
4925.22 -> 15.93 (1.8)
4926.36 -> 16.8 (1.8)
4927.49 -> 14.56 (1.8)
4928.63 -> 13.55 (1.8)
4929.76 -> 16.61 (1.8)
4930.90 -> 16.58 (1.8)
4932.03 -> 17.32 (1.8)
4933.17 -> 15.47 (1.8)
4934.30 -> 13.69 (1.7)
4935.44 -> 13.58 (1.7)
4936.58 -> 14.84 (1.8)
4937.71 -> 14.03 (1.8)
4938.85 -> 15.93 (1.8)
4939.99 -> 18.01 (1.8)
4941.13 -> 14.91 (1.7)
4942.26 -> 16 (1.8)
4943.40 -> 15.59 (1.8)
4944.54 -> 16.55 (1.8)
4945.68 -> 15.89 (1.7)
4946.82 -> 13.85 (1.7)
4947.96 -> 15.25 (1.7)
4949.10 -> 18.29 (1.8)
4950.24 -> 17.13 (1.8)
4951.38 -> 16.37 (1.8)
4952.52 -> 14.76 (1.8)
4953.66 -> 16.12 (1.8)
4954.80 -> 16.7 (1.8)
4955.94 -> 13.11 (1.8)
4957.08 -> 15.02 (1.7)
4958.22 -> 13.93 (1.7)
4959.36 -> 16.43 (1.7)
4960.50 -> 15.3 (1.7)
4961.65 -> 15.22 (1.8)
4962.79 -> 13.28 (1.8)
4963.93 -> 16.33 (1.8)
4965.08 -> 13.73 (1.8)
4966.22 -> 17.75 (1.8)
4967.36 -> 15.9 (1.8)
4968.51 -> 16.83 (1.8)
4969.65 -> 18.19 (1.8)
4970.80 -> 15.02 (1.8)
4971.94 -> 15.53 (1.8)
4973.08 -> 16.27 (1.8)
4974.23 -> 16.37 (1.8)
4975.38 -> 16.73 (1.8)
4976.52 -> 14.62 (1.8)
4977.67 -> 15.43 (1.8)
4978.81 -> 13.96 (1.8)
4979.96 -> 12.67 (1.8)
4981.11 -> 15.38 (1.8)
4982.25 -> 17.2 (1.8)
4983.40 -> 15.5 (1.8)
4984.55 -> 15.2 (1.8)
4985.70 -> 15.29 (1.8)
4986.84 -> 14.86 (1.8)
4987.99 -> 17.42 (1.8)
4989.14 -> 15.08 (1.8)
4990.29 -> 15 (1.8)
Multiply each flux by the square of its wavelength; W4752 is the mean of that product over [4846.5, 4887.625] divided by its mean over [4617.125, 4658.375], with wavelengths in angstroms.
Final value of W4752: 0.58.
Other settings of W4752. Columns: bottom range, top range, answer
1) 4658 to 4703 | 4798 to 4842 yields 0.72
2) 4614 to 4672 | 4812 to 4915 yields 0.59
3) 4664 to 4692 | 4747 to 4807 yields 0.74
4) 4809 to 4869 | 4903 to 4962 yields 1.07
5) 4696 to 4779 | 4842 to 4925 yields 1.05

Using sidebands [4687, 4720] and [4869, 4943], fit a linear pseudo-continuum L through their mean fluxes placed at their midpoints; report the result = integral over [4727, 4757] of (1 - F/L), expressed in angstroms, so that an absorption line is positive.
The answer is 3.7 angstroms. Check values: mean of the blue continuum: 19.5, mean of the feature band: 16.6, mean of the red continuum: 16.6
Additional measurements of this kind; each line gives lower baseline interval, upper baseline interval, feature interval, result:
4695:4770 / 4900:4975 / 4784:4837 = 4.5 angstroms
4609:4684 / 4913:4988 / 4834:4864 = 5.4 angstroms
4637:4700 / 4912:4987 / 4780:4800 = 5.1 angstroms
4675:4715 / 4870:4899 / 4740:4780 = 6.2 angstroms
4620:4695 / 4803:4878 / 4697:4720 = 4.9 angstroms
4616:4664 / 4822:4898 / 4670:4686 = 3.5 angstroms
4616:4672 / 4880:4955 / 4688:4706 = 4.9 angstroms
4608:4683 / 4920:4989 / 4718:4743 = 8.4 angstroms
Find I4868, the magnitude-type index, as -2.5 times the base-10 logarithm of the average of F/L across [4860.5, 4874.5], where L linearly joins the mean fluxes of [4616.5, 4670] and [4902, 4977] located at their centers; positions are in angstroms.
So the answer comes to 0.232 mag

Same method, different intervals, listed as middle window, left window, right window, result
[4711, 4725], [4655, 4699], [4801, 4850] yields 0.181 mag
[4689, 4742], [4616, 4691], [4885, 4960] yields 0.368 mag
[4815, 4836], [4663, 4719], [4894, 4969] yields 0.279 mag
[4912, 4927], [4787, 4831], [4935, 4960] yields -0.056 mag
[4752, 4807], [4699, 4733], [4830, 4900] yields 0.090 mag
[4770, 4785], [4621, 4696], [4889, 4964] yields 0.375 mag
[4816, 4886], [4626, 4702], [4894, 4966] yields 0.212 mag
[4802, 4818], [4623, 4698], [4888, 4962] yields 0.265 mag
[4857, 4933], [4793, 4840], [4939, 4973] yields -0.080 mag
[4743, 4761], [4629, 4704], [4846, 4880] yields 0.332 mag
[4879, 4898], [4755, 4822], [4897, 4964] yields -0.046 mag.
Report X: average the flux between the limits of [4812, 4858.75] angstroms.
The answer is 15.4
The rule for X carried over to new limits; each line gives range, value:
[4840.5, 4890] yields 16.7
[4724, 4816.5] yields 16.3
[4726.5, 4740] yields 16.5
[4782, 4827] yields 15.5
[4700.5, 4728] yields 18.3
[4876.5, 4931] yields 16.9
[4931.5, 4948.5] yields 15.4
